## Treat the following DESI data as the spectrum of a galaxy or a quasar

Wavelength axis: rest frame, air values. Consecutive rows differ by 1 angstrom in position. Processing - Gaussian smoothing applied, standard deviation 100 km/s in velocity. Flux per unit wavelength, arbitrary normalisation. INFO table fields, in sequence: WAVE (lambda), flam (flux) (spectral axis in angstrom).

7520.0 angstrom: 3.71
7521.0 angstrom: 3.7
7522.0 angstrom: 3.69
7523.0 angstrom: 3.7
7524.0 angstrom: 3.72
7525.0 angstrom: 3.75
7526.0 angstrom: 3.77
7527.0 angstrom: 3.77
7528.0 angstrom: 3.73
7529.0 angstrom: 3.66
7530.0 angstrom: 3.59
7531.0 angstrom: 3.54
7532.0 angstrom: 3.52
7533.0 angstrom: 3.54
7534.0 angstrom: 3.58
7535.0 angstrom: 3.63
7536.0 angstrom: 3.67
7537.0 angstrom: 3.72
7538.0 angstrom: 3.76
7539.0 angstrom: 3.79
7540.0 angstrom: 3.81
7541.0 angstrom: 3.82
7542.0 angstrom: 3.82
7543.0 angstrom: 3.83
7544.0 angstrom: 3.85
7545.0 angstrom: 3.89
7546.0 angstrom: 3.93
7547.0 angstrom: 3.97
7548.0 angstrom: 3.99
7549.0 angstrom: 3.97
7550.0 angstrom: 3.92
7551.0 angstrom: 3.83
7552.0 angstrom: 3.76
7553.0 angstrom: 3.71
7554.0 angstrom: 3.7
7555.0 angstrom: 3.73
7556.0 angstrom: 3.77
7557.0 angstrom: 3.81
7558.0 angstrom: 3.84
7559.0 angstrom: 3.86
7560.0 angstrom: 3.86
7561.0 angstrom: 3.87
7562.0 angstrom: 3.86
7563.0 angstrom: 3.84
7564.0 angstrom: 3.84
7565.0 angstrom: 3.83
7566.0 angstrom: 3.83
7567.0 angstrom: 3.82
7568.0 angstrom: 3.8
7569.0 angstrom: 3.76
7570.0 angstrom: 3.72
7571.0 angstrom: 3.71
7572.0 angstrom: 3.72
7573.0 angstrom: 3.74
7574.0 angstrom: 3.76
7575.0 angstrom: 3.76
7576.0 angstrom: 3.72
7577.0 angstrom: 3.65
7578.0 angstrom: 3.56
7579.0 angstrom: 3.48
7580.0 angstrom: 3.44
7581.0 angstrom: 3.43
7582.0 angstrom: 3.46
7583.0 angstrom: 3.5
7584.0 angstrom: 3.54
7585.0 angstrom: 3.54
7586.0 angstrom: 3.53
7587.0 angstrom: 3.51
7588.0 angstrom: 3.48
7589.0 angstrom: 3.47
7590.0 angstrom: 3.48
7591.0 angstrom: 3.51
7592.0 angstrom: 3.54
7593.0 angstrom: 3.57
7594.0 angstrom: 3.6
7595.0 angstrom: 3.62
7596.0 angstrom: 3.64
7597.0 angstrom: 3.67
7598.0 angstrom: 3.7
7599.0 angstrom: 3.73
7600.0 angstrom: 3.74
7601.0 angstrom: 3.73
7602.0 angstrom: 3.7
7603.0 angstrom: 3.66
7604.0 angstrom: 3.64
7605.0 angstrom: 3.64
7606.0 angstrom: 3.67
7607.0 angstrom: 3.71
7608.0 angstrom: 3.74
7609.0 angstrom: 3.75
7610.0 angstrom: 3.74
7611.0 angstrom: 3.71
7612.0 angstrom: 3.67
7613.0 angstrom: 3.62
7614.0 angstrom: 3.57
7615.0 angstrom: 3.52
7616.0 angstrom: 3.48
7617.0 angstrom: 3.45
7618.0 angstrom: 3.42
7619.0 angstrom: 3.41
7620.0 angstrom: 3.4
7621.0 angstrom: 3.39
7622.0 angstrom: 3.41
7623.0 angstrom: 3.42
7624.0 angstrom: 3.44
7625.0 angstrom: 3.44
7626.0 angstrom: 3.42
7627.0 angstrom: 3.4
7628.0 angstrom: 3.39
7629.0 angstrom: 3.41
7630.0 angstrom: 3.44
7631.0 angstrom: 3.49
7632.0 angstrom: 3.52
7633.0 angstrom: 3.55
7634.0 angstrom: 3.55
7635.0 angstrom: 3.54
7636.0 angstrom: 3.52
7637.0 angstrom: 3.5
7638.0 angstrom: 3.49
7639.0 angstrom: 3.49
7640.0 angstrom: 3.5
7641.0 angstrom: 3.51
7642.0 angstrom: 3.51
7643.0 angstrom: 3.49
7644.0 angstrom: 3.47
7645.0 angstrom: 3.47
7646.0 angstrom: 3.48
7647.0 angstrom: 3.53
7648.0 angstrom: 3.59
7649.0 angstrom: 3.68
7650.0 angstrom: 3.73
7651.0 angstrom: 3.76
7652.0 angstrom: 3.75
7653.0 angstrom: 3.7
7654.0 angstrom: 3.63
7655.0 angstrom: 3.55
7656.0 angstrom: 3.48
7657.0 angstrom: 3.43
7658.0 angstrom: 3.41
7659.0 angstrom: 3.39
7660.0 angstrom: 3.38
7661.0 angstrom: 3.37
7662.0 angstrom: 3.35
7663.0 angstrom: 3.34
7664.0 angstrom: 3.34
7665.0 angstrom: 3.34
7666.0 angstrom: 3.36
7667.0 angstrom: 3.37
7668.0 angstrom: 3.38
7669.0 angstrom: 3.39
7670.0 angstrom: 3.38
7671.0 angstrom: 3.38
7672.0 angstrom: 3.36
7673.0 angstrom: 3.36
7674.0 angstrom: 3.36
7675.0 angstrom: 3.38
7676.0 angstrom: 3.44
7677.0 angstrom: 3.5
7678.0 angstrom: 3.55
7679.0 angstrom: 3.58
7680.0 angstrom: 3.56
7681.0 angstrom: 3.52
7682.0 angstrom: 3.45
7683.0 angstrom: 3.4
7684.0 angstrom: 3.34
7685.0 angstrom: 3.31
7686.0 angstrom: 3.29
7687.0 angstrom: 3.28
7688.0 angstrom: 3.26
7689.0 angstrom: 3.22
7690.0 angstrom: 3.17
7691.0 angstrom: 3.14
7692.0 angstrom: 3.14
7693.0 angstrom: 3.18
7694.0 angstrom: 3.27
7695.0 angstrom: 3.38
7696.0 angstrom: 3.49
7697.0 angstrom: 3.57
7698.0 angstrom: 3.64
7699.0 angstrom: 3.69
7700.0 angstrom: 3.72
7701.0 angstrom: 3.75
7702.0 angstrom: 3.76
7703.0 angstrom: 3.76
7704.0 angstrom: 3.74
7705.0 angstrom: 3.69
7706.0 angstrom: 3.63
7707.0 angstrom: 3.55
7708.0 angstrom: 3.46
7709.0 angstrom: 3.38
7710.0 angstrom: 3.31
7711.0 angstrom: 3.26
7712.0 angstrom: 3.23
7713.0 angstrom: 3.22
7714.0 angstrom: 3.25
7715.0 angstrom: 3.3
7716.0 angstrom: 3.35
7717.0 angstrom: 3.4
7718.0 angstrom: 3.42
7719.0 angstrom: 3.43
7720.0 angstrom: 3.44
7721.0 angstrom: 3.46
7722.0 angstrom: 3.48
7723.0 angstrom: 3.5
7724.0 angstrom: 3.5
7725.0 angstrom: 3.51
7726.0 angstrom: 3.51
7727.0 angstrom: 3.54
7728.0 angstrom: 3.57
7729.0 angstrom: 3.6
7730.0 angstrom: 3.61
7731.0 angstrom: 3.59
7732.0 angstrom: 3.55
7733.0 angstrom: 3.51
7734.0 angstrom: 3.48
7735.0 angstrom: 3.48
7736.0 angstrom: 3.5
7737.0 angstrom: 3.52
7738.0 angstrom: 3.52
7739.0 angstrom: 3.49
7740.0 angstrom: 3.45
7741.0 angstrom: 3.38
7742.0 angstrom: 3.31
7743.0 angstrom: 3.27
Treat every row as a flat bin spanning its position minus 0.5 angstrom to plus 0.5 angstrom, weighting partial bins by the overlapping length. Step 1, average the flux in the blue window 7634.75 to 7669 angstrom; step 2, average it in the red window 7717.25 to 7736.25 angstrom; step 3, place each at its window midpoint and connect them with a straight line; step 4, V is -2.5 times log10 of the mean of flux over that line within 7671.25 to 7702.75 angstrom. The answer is 0.02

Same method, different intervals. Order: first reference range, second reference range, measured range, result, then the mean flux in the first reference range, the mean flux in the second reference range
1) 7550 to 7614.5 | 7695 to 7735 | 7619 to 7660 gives 0.03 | 3.68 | 3.51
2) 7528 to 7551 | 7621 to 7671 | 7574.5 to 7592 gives 0.03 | 3.76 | 3.48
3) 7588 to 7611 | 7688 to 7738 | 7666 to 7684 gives 0.03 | 3.65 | 3.46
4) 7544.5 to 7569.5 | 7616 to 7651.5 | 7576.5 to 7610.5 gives 0.02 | 3.84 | 3.49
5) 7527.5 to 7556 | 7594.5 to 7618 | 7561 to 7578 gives -0.02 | 3.76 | 3.65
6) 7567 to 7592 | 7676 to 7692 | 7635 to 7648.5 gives -0.01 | 3.6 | 3.37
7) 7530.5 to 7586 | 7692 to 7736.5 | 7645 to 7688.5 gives 0.03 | 3.74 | 3.49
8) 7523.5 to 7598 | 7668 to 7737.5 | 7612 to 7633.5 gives 0.04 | 3.71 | 3.45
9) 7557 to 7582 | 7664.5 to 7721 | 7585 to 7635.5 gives 0.02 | 3.73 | 3.42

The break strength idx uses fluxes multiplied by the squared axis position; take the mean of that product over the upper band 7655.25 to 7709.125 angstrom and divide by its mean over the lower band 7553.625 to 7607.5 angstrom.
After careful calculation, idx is 0.96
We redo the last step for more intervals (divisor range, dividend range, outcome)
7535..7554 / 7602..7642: 0.94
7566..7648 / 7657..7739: 0.99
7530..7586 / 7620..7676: 0.95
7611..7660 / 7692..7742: 1.01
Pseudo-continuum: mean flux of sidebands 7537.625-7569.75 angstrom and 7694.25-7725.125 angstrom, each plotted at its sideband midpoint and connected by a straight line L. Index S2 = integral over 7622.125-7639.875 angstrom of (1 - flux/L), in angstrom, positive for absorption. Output 0.9 angstrom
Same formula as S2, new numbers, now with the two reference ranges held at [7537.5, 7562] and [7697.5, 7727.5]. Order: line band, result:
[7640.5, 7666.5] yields 0.9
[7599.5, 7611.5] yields 0.1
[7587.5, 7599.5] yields 0.5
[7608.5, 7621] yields 0.5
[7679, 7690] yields 0.6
